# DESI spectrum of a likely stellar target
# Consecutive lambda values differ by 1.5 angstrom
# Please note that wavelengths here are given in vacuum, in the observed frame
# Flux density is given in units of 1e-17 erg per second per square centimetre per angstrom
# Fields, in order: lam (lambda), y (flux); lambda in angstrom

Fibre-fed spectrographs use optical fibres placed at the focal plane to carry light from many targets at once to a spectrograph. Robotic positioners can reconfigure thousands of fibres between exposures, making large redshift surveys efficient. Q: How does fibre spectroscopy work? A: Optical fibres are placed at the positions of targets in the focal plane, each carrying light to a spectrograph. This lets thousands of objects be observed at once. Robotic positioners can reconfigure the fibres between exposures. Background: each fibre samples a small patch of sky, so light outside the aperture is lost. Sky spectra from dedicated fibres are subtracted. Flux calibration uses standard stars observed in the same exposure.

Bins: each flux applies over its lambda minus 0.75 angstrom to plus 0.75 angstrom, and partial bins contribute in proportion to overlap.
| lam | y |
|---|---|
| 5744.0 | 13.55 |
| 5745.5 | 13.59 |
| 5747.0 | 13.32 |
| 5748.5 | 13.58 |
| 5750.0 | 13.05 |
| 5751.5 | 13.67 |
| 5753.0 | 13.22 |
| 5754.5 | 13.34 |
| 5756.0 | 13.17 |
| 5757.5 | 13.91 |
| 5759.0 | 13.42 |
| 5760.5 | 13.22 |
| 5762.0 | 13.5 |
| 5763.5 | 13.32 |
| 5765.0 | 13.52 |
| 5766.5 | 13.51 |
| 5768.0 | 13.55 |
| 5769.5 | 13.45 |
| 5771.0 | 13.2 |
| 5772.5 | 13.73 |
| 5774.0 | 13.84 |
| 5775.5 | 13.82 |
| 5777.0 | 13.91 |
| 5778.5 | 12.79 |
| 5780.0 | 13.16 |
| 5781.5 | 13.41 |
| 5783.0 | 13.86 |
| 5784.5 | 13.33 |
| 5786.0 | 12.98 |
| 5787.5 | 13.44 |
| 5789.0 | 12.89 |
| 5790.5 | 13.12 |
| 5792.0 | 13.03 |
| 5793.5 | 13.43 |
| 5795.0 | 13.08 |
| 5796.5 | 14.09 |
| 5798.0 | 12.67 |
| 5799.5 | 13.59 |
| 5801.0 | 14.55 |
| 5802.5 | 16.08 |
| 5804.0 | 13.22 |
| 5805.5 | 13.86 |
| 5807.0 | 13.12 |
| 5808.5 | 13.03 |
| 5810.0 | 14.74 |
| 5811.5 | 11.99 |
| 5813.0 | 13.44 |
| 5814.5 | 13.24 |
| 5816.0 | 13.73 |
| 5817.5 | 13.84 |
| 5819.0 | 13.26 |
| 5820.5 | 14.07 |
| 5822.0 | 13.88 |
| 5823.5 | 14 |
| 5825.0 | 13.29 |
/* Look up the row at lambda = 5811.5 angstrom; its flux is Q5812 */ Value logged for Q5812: 11.99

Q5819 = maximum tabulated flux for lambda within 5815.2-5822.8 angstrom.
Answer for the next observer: 14.07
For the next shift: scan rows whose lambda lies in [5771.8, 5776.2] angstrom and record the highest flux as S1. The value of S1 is 13.84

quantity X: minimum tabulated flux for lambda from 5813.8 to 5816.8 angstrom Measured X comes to 13.24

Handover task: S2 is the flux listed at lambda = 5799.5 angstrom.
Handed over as 13.59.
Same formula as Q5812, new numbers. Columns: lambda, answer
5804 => 13.22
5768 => 13.55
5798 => 12.67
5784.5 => 13.33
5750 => 13.05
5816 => 13.73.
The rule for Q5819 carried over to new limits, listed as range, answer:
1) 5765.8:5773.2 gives 13.73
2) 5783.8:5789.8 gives 13.44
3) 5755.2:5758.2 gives 13.91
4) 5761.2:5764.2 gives 13.5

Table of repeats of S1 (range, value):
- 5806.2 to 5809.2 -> 13.12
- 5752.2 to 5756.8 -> 13.34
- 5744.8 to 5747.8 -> 13.59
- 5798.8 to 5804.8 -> 16.08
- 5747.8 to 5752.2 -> 13.67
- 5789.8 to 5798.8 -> 14.09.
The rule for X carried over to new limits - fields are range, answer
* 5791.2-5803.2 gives 12.67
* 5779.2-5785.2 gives 13.16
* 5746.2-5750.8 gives 13.05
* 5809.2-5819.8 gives 11.99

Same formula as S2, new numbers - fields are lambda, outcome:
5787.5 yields 13.44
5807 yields 13.12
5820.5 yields 14.07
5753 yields 13.22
